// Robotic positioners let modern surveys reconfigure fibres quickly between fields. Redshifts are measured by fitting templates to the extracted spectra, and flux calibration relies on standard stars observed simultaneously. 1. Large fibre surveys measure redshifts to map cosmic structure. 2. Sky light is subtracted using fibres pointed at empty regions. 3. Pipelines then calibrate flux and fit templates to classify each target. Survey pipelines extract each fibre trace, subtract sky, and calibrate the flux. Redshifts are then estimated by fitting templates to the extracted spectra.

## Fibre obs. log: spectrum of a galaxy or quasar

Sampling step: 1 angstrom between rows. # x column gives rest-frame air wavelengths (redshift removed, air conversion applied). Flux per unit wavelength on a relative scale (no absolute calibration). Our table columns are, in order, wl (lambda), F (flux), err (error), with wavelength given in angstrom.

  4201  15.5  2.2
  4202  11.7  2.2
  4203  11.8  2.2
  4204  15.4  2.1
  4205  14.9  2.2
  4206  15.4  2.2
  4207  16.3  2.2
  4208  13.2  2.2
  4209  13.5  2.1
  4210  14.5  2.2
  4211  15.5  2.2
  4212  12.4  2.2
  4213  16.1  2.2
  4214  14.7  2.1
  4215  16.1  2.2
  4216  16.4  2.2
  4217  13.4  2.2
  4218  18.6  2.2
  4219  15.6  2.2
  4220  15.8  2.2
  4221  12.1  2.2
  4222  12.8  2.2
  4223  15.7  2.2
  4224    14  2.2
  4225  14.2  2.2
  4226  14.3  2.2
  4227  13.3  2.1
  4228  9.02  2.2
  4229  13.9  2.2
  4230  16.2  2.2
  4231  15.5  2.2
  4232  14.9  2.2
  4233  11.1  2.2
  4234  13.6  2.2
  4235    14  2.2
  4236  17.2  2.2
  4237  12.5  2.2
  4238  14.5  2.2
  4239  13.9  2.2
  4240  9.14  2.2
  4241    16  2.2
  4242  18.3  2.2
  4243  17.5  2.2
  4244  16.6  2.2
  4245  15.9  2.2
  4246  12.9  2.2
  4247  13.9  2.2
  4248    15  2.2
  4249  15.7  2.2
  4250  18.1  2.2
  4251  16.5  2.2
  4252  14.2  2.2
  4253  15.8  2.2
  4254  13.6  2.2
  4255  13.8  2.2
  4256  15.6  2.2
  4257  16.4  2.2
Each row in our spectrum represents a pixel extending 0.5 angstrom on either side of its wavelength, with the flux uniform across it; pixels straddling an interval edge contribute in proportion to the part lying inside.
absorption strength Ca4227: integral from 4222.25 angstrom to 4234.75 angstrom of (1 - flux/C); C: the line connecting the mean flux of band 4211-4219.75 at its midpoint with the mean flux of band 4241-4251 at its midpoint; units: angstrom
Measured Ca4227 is 1.5 angstrom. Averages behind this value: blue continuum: 15.4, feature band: 13.8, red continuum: 16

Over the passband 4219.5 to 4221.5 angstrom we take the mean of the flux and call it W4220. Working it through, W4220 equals 13.9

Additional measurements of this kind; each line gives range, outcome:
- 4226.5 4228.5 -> 11.2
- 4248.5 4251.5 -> 16.8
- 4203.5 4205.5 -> 15.2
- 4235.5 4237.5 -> 14.8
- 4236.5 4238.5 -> 13.5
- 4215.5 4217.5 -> 14.9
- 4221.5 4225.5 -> 14.2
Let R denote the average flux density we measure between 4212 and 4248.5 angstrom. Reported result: 14.5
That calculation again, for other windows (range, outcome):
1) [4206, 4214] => 14.6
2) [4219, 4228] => 13.8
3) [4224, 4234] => 13.6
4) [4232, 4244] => 14.5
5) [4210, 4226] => 14.9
